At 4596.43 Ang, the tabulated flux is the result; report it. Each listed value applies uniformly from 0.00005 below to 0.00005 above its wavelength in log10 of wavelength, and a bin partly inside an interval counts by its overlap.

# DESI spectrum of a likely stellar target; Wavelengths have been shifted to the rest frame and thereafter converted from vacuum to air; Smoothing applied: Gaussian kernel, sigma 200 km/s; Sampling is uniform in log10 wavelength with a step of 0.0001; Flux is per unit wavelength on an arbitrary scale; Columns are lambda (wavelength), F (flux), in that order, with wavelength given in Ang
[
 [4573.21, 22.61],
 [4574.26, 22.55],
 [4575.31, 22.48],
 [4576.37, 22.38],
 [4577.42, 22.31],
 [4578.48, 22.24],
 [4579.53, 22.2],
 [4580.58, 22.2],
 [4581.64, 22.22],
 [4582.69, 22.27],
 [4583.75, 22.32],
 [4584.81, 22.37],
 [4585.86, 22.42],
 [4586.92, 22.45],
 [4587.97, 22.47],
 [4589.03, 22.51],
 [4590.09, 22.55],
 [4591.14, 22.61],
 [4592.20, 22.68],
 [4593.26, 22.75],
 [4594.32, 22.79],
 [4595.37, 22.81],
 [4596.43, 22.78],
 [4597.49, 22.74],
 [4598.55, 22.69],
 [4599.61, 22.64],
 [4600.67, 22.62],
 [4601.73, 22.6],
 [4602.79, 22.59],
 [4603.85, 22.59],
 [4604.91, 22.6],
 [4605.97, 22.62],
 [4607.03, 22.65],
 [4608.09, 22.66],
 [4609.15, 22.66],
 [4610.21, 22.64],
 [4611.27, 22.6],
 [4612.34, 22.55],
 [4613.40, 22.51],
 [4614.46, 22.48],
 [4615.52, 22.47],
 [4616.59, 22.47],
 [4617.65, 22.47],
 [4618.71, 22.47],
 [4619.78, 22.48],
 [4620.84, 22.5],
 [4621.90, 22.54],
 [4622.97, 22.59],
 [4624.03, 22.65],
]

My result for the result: 22.78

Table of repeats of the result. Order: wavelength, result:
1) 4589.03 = 22.51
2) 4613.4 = 22.51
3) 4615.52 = 22.47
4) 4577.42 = 22.31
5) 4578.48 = 22.24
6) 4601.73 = 22.6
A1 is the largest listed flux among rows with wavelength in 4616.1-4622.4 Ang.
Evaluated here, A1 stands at 22.54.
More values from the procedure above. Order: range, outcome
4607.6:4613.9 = 22.66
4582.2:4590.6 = 22.55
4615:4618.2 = 22.47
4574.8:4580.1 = 22.48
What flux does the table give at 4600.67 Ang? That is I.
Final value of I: 22.62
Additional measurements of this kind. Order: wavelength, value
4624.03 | 22.65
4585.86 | 22.42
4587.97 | 22.47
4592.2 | 22.68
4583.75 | 22.32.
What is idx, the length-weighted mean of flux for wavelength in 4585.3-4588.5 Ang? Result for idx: 22.5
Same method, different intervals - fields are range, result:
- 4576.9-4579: 22.2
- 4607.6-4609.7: 22.7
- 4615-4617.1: 22.4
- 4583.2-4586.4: 22.3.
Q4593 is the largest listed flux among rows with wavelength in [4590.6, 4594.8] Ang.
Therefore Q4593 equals 22.79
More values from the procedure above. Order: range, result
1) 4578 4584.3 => 22.32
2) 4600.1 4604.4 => 22.62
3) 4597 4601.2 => 22.74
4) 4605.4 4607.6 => 22.65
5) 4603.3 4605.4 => 22.6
